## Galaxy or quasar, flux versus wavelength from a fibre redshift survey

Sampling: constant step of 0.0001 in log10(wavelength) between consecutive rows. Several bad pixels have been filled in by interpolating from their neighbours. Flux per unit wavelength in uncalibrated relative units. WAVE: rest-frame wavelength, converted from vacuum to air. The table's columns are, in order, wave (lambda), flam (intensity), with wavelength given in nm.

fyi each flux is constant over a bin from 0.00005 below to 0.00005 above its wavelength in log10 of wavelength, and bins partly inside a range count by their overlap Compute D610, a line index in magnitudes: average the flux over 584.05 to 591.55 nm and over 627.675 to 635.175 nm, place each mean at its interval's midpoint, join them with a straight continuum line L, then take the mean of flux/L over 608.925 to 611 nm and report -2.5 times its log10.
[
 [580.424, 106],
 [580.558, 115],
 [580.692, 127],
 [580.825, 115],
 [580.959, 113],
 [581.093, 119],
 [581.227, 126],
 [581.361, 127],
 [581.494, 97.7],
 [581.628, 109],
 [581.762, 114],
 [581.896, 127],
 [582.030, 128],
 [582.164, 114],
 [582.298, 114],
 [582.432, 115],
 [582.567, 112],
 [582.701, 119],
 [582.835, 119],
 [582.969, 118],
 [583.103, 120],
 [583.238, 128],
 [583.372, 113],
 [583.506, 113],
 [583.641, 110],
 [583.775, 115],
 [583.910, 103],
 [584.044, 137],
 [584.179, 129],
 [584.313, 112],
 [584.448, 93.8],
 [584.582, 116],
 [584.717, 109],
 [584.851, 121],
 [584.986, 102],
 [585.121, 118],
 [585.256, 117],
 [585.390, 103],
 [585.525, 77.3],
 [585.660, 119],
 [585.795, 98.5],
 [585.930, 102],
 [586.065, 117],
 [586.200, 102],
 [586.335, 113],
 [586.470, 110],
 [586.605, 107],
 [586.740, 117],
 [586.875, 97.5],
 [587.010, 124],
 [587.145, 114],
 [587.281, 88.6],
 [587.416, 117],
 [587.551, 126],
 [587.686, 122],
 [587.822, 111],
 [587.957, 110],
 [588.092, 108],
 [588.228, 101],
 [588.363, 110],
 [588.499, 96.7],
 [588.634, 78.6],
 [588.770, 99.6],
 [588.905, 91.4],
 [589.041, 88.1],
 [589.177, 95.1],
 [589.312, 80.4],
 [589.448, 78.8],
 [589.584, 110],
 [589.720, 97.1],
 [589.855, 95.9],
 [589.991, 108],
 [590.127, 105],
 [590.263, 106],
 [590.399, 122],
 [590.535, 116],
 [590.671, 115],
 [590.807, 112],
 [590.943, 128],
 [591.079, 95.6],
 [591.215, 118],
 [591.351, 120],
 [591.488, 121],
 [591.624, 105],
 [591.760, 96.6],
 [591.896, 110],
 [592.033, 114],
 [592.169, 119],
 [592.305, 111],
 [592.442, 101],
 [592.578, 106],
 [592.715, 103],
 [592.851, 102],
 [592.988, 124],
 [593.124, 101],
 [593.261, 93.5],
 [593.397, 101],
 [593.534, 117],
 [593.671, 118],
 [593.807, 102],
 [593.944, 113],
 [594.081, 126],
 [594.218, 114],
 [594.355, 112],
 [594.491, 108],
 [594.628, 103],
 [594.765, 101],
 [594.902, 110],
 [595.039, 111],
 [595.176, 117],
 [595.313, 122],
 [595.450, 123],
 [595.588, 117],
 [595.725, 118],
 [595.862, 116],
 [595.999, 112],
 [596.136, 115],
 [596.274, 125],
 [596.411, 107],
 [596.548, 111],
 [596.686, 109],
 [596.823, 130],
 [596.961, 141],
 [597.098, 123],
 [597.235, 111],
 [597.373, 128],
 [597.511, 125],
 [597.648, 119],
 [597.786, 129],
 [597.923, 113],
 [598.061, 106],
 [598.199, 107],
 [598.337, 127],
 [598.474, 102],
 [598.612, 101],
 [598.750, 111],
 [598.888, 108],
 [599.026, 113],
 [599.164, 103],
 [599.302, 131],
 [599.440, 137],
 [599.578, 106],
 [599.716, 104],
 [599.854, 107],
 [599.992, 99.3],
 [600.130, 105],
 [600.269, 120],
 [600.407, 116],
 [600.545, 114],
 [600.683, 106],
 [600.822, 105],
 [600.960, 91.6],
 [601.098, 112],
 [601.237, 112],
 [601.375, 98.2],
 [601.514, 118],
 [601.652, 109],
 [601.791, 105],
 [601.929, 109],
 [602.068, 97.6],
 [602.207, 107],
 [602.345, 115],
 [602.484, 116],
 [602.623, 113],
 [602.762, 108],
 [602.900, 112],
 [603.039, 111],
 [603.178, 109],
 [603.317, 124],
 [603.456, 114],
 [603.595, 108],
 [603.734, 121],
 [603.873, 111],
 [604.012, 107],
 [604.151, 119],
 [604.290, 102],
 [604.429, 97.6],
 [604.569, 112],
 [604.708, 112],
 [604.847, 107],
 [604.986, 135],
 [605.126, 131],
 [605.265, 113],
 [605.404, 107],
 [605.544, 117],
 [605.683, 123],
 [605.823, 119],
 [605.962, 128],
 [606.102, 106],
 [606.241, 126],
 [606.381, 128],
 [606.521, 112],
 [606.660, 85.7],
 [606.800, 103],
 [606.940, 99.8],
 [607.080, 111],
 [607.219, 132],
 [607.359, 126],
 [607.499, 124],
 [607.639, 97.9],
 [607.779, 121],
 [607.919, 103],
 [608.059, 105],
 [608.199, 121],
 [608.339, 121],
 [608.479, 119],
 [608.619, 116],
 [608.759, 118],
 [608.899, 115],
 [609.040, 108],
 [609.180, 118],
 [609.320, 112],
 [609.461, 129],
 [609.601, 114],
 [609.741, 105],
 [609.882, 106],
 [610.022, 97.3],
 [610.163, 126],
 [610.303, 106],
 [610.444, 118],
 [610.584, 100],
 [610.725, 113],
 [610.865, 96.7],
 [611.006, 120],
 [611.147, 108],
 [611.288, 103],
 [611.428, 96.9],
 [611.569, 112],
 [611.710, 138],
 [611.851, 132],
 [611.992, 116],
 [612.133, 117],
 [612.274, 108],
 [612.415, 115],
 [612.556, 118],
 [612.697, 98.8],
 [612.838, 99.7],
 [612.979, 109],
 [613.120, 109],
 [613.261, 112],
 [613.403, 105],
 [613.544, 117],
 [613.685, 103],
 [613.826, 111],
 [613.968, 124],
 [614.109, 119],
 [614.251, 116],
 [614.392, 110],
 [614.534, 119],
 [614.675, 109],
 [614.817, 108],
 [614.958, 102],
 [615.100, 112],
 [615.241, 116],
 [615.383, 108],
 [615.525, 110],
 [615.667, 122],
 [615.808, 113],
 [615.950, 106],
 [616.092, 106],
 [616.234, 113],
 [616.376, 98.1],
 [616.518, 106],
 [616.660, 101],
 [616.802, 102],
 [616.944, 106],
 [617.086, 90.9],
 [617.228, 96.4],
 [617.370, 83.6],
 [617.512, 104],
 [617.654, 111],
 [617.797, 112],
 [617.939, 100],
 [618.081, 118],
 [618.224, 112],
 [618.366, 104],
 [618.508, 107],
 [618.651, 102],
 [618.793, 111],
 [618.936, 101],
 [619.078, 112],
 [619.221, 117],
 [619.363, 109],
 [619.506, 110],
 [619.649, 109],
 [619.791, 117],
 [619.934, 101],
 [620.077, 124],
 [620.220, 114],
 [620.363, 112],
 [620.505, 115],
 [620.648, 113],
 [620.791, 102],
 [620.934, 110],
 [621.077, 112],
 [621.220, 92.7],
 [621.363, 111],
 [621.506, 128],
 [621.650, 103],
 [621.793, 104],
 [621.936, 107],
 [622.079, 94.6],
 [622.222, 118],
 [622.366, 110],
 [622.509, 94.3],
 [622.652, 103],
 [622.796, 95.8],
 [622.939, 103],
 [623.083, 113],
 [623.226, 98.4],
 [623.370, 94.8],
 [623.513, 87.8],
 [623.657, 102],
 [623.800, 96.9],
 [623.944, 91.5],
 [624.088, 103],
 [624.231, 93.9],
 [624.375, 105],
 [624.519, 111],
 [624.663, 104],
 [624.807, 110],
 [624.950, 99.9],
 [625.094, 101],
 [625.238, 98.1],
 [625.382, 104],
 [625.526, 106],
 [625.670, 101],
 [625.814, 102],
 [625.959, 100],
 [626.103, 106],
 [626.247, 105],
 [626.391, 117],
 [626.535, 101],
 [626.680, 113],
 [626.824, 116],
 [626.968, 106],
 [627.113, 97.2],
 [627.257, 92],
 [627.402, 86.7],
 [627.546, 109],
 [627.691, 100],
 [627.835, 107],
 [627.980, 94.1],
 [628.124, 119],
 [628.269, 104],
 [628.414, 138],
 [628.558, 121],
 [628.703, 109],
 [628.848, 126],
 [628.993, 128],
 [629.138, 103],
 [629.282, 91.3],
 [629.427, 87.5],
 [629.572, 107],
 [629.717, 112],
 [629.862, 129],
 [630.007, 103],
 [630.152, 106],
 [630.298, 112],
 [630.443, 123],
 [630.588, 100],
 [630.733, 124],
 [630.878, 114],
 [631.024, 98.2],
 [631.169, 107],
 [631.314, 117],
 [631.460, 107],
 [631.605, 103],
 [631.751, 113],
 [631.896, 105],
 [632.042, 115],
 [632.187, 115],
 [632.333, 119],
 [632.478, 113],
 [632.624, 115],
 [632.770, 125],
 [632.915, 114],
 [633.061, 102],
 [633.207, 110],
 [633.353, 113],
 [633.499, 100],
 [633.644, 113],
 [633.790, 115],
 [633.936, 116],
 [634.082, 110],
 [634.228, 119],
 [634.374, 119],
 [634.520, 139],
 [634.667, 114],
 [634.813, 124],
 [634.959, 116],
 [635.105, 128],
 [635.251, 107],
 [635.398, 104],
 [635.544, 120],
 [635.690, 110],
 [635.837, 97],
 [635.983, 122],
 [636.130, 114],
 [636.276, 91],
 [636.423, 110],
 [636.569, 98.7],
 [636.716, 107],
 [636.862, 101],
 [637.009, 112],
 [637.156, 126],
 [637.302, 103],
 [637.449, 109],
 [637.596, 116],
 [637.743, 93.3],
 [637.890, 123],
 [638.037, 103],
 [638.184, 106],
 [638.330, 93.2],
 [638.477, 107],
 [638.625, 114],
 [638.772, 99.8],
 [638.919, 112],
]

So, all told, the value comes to -0.01 mag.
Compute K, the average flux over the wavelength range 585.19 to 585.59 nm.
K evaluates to 99.3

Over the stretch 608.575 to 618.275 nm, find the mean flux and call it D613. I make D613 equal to 110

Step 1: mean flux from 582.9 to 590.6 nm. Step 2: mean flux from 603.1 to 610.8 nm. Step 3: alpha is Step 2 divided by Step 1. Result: 1.1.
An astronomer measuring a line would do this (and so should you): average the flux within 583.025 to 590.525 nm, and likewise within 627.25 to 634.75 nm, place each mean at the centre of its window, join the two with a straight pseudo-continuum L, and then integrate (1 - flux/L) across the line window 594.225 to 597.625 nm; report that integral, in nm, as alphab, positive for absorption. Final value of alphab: -0.26 nm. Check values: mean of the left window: 107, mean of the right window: 111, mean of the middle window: 116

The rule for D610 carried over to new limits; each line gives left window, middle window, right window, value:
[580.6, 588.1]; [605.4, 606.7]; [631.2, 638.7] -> -0.034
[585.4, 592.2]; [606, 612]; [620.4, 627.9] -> -0.083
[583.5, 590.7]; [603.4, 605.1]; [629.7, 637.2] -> -0.036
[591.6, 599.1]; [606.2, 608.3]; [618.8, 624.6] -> -0.031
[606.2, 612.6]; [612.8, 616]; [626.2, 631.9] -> 0.007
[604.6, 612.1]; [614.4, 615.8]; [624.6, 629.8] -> -0.004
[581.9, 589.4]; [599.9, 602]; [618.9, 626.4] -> -0.002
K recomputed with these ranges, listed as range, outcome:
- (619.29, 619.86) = 111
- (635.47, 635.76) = 115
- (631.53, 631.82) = 108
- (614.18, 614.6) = 115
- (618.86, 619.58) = 110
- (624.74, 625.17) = 104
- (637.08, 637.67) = 113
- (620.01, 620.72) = 116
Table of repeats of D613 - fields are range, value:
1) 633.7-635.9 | 116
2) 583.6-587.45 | 110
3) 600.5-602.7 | 108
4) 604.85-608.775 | 116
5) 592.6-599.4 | 114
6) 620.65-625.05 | 103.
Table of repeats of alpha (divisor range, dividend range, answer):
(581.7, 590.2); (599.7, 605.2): 1.02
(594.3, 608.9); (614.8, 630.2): 0.94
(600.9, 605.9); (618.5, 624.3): 0.95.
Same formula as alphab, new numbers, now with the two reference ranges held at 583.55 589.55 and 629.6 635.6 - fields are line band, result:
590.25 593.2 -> -0.108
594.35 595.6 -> -0.051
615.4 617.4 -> 0.121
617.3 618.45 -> 0.059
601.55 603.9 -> -0.049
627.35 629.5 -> 0.085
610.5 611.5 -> 0.043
